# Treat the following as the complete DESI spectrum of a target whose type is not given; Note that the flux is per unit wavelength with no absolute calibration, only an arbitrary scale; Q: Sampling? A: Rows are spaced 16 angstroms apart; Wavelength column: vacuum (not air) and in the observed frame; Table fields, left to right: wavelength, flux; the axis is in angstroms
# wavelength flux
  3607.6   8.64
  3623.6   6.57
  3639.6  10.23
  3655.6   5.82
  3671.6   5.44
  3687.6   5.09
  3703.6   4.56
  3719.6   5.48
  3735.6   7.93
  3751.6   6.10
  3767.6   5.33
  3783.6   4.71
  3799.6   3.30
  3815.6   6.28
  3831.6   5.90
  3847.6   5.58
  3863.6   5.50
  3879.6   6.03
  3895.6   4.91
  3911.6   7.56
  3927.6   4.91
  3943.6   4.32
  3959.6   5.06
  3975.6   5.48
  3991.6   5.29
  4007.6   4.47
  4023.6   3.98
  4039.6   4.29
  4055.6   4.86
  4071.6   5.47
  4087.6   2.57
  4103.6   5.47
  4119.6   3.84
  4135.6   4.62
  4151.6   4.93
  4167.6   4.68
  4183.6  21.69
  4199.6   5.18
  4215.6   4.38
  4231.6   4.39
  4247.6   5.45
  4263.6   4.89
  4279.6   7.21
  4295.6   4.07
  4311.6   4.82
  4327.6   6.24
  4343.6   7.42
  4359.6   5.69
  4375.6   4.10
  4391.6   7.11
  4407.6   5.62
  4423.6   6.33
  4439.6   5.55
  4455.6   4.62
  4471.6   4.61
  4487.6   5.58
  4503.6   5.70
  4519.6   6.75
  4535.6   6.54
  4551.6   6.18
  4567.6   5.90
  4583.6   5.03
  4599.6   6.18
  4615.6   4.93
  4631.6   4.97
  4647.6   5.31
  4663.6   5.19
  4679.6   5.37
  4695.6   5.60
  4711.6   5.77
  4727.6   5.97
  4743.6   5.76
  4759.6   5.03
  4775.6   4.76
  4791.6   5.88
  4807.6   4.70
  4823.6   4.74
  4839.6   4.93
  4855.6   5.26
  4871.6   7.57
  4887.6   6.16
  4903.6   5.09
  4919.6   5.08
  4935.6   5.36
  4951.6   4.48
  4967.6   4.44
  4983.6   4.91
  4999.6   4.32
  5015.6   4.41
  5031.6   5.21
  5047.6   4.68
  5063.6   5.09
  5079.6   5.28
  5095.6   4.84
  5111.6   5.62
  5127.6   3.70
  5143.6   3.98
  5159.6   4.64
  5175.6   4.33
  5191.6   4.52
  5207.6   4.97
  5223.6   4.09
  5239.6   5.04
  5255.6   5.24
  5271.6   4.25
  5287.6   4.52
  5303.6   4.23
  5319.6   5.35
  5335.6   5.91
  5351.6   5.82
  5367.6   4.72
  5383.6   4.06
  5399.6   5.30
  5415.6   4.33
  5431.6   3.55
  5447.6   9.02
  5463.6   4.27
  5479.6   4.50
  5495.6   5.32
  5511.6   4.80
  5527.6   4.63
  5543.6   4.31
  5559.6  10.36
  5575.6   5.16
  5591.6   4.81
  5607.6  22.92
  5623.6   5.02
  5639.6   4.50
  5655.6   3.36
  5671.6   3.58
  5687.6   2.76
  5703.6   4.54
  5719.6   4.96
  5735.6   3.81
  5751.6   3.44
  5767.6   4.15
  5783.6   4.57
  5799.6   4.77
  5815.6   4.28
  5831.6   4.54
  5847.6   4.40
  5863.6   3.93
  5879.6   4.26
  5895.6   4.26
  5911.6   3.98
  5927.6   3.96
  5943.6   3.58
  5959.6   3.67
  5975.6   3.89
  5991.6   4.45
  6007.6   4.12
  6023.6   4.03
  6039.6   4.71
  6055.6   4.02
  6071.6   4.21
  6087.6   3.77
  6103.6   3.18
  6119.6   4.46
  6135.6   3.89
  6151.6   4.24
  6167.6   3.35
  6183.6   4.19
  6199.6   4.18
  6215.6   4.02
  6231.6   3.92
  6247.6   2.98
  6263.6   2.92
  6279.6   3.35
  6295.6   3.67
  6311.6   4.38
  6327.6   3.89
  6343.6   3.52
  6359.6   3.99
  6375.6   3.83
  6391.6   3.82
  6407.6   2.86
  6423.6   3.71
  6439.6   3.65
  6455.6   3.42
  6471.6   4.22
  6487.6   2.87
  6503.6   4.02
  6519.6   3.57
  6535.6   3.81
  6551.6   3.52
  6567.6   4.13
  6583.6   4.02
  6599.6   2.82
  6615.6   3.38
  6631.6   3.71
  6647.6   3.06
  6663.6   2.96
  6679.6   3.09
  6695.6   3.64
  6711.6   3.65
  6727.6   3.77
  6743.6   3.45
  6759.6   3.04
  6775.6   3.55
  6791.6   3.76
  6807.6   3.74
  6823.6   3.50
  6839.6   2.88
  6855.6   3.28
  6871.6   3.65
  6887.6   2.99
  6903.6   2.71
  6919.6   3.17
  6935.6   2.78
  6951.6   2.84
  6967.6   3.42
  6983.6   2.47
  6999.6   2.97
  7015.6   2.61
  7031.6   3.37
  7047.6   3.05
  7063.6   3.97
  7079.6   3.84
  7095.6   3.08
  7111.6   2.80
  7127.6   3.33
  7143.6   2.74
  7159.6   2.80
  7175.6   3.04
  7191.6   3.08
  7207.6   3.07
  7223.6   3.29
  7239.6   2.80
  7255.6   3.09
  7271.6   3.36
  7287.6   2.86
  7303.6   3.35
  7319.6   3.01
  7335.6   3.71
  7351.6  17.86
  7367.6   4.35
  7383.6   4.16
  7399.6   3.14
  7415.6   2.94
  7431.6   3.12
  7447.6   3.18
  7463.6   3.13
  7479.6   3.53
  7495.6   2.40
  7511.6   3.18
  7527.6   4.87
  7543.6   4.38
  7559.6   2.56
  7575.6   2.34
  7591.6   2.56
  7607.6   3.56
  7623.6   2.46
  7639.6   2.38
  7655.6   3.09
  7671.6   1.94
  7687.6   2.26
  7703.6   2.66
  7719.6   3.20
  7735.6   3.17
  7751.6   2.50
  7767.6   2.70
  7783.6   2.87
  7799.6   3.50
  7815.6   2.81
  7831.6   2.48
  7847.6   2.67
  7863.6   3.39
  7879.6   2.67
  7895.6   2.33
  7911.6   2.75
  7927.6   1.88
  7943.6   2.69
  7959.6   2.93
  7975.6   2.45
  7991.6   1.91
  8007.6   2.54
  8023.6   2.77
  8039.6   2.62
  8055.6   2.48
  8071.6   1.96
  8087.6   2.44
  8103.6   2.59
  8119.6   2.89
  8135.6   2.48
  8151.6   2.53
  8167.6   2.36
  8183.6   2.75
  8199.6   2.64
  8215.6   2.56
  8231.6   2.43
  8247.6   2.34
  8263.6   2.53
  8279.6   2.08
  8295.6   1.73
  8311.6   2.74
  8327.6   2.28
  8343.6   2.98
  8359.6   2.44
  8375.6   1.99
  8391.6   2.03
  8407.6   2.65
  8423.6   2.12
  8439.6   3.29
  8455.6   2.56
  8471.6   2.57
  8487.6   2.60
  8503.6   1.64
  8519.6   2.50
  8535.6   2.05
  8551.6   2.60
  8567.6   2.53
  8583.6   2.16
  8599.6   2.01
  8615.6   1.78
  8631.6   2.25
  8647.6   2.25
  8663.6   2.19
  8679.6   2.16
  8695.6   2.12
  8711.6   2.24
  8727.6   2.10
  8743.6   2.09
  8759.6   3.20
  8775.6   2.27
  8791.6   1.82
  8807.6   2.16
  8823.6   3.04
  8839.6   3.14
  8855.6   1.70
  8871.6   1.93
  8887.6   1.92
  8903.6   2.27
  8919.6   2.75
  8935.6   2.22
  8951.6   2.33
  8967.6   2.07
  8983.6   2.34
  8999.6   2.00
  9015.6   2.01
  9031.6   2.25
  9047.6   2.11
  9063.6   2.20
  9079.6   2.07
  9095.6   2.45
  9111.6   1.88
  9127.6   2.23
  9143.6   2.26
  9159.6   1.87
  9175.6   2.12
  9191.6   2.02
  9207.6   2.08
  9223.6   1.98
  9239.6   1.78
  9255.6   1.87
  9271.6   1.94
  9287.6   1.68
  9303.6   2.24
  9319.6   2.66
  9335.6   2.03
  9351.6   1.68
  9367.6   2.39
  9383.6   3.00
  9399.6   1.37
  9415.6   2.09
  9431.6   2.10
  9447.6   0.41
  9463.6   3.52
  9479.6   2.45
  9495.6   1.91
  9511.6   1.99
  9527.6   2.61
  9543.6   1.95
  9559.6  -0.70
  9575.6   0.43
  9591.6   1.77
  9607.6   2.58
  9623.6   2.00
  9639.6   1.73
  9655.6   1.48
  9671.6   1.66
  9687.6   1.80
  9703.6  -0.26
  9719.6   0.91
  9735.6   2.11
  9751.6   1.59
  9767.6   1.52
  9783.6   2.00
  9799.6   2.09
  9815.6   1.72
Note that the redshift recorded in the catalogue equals 0.121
